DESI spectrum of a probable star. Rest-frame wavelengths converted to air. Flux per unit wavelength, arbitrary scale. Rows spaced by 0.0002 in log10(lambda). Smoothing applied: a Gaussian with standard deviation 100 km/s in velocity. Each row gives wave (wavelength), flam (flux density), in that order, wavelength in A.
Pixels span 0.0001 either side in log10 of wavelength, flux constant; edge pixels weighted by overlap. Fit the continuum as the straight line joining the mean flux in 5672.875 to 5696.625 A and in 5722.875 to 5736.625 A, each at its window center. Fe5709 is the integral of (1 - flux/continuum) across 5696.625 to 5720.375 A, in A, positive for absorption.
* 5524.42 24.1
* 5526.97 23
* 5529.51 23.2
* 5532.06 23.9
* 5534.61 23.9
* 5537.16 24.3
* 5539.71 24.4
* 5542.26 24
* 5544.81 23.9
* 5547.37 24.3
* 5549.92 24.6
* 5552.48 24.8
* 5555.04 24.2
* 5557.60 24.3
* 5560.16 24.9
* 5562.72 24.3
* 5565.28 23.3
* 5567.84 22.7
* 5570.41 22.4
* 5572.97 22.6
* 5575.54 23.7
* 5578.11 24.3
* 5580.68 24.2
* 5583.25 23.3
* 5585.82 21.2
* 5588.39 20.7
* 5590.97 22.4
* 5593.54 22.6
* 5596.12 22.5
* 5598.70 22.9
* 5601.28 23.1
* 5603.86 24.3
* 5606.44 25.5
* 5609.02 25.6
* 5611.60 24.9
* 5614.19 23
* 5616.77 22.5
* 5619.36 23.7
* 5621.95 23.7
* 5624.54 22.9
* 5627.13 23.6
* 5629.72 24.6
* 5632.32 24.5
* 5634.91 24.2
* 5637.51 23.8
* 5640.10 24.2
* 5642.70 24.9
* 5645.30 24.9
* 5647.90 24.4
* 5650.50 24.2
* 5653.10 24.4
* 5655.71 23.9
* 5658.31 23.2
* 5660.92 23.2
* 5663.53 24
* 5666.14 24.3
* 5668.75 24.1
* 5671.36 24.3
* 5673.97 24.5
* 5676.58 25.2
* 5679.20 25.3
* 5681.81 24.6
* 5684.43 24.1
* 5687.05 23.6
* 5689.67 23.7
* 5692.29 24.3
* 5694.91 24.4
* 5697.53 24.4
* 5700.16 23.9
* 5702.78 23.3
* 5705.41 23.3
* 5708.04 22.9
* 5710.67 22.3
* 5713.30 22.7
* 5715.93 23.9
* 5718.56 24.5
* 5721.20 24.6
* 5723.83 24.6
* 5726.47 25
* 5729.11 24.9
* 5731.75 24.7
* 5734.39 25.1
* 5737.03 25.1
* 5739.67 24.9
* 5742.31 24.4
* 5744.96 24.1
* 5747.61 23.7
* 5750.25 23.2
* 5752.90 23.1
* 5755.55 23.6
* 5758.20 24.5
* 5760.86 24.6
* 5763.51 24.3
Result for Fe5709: 1.1 A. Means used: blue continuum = 24.4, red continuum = 24.9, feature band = 23.5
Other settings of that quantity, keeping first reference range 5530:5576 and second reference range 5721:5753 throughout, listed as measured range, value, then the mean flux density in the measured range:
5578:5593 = 0.91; 22.6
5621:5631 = 0.18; 23.7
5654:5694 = 0.19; 24.2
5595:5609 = 0.12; 23.9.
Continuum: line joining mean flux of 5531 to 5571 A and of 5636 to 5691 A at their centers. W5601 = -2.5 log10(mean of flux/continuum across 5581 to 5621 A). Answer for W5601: 0.04 mag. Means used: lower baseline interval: 24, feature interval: 23.2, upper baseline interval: 24.2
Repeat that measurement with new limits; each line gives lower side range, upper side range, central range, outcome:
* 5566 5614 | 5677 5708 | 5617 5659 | -0.02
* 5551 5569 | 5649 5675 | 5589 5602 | 0.07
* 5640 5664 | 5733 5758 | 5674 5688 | -0.02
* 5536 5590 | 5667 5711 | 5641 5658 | -0.02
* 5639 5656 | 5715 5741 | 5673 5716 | 0.03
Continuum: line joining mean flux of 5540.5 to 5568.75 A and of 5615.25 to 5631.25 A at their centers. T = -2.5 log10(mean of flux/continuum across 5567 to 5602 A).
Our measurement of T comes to 0.05 mag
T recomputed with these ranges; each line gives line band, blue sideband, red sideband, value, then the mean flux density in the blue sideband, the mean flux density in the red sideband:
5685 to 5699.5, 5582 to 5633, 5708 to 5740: 0.00 mag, 23.4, 24.3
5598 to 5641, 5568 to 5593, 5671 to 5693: -0.03 mag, 22.7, 24.4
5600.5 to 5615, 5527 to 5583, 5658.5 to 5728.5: -0.02 mag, 23.9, 24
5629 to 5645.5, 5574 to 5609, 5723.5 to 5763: -0.04 mag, 23.2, 24.4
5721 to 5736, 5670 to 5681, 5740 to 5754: -0.03 mag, 24.8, 23.8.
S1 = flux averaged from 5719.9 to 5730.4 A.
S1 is 24.8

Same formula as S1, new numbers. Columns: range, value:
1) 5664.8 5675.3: 24.3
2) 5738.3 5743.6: 24.7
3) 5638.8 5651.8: 24.5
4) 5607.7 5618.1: 24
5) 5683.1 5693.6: 23.9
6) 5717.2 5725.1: 24.6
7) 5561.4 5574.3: 23.1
